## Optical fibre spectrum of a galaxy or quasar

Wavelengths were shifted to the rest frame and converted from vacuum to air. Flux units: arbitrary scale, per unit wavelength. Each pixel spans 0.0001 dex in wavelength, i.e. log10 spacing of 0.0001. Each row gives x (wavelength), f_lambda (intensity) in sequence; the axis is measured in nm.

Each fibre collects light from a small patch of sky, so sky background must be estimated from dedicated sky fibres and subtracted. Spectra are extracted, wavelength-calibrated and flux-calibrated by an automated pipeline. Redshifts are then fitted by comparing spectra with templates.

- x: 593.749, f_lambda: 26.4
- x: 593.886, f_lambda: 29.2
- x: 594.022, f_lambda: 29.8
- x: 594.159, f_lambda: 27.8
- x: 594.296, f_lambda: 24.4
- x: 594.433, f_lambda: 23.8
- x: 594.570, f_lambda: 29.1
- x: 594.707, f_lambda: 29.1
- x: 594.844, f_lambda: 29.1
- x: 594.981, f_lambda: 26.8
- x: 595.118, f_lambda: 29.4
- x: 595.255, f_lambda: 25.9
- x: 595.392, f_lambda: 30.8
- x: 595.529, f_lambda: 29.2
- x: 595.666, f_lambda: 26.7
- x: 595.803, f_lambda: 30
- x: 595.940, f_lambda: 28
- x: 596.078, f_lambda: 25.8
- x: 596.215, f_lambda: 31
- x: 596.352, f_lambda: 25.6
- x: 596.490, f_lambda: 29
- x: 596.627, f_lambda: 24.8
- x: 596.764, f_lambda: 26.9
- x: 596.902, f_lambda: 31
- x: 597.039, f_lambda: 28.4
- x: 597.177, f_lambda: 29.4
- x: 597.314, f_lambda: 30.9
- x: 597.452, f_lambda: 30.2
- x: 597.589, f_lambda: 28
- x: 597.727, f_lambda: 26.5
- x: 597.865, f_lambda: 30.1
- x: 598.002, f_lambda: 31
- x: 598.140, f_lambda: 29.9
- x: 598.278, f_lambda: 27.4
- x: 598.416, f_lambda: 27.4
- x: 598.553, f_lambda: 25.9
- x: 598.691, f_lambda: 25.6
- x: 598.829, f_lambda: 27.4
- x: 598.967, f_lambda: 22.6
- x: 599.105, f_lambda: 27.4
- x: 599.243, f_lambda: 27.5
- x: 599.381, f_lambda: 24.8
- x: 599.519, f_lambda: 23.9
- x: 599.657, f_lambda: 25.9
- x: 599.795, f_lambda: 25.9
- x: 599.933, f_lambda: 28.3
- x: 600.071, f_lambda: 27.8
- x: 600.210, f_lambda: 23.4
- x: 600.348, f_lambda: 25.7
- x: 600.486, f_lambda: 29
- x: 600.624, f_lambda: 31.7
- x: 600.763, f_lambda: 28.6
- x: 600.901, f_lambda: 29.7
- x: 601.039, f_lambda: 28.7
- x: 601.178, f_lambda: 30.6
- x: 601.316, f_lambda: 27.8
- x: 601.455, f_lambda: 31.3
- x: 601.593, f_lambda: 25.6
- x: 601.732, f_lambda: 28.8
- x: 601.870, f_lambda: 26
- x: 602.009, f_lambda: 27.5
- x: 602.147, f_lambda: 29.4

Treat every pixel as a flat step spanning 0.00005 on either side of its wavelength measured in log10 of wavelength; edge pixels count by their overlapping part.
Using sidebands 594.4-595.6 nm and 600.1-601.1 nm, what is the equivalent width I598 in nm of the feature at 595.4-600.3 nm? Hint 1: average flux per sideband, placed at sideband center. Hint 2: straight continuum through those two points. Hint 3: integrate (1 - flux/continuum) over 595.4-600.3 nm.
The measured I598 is 0.107 nm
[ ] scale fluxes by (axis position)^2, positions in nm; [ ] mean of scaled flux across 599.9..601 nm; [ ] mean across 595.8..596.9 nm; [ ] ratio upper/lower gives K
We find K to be 1.0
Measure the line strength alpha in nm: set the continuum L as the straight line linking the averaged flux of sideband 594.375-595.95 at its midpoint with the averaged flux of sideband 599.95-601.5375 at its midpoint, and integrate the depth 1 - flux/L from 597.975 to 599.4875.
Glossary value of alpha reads 0.086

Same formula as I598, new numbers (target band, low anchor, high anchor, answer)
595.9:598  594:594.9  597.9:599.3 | -0.09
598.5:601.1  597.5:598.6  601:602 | 0.14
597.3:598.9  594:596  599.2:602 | -0.03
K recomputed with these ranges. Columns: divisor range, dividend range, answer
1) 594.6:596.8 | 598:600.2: 0.96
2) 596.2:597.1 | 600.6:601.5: 1.08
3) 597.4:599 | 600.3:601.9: 1.05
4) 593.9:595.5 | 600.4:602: 1.05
